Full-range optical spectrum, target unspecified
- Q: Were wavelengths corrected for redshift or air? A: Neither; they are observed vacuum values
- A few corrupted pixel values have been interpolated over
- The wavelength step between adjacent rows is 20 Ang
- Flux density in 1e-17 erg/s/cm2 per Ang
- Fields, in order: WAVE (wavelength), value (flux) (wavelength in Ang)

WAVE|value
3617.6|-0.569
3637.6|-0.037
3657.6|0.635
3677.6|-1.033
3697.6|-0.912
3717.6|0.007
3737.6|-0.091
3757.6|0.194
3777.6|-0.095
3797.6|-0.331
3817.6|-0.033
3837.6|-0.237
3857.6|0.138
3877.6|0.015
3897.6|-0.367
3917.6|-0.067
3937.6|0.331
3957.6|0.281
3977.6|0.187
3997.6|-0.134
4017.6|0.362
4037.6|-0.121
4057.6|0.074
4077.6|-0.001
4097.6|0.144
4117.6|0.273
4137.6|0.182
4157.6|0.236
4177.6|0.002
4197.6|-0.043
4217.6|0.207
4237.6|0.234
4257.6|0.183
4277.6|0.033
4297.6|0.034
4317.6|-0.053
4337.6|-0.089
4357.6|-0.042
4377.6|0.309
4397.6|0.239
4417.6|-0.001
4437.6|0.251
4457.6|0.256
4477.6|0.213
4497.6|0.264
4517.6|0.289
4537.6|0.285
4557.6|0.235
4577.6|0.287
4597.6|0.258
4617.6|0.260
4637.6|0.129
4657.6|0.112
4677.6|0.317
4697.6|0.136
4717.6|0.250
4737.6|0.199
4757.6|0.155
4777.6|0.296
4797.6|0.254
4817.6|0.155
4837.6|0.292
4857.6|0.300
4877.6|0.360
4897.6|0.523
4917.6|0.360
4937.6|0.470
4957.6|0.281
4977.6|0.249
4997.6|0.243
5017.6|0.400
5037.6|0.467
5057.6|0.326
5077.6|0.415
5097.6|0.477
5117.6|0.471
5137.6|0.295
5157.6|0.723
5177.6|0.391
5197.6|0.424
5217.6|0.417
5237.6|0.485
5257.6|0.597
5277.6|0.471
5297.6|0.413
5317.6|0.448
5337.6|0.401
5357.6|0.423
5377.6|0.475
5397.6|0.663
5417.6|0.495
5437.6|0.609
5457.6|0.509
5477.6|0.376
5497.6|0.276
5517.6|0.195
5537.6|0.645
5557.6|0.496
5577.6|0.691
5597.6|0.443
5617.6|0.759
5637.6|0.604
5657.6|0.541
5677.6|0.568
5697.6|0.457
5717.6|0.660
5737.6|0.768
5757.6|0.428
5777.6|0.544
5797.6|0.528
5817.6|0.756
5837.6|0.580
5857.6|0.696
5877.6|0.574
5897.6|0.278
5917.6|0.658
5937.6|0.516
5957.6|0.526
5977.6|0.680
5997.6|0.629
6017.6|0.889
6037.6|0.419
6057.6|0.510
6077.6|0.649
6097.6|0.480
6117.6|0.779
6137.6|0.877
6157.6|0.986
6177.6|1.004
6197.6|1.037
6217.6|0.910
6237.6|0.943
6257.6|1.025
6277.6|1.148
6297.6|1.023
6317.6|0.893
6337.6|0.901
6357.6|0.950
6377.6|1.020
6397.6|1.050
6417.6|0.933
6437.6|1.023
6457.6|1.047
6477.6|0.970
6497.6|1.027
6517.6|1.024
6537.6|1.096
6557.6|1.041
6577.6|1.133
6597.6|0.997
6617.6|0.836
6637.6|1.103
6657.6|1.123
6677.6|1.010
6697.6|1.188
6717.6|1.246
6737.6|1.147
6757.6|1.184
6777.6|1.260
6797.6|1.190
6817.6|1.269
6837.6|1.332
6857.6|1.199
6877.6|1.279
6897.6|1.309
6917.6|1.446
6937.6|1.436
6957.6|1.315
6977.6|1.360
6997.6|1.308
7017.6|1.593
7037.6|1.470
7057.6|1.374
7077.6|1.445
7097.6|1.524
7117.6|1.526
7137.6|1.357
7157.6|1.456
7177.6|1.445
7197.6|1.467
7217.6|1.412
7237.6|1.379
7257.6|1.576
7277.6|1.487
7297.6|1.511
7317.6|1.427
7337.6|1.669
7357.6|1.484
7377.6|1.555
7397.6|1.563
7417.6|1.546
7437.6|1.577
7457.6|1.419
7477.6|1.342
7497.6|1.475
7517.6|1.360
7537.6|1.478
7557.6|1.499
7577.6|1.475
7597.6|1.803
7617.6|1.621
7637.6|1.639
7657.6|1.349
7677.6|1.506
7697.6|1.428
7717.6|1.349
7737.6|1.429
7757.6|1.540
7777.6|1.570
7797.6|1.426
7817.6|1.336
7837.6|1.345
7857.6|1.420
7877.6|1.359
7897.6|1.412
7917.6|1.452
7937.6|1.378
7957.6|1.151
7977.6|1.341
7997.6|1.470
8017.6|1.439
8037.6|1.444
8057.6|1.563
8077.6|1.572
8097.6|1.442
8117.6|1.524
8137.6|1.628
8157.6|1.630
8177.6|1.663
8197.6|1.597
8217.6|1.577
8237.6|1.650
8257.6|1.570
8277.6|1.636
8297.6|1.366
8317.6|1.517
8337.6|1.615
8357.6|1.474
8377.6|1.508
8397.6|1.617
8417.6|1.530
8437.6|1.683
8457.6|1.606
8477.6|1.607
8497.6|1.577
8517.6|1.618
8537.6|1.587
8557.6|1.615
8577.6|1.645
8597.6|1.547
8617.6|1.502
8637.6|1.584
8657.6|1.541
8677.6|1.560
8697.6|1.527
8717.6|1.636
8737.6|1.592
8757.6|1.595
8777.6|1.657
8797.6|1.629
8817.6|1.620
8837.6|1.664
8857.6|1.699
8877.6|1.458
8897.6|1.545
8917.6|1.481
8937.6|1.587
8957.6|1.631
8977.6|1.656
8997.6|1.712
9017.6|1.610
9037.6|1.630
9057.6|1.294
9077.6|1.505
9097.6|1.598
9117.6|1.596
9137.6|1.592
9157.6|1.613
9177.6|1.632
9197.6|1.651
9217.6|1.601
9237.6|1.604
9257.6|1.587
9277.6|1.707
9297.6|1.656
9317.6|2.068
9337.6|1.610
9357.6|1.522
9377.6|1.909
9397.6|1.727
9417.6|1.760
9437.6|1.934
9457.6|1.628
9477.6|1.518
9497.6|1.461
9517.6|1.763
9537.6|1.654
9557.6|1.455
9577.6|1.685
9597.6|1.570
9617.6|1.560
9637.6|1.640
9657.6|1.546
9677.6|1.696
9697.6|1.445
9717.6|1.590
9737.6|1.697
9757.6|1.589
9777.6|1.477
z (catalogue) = 0.54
